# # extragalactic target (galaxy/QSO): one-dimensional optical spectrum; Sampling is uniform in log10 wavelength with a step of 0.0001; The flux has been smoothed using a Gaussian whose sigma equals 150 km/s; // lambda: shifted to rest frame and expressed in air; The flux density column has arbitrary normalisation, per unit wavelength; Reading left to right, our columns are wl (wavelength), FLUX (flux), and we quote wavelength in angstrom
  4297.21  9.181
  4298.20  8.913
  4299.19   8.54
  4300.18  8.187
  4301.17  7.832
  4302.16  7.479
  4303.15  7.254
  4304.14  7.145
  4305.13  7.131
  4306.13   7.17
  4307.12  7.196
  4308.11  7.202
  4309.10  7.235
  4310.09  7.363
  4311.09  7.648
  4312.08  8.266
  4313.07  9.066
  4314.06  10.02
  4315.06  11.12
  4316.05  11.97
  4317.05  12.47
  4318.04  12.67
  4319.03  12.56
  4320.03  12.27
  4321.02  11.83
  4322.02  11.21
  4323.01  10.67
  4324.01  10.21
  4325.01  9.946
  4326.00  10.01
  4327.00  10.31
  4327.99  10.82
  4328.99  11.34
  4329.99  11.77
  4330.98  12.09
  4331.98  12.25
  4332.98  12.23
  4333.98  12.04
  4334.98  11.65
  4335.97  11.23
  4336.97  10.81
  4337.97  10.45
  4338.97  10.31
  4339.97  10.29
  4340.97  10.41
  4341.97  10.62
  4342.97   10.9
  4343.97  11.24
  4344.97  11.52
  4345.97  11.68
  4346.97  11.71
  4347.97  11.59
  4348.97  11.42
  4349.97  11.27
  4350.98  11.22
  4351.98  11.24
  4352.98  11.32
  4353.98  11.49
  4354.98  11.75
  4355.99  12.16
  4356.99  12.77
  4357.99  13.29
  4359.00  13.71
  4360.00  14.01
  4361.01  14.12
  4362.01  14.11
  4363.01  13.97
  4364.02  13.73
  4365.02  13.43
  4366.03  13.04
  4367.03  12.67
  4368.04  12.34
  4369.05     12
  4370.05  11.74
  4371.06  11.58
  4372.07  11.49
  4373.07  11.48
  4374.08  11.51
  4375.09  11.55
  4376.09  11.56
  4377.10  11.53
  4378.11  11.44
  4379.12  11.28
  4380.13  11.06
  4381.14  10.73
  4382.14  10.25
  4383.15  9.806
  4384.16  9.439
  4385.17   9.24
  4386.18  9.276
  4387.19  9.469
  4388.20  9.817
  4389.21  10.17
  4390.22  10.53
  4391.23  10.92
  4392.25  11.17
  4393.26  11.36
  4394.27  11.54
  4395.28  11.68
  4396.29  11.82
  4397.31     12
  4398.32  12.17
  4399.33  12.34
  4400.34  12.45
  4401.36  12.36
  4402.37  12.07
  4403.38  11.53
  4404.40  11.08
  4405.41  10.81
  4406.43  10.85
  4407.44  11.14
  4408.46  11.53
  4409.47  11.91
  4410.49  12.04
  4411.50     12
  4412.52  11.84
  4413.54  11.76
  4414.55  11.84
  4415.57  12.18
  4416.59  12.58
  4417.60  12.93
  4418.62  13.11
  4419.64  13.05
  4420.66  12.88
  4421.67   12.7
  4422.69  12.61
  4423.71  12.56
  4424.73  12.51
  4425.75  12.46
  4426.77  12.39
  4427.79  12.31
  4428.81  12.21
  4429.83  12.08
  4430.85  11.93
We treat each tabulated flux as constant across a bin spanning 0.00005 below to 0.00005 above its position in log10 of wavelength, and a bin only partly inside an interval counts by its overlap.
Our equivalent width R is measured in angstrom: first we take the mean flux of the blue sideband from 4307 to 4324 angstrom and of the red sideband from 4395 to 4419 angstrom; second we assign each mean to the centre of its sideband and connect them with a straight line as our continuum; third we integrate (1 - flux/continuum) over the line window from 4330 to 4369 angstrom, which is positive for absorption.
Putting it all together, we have -4.37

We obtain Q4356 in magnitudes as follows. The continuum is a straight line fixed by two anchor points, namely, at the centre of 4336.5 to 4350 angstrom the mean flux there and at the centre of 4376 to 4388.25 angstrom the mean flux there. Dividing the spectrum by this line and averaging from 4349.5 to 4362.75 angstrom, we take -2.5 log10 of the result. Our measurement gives -0.16 mag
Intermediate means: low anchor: 11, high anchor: 10.4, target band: 12.5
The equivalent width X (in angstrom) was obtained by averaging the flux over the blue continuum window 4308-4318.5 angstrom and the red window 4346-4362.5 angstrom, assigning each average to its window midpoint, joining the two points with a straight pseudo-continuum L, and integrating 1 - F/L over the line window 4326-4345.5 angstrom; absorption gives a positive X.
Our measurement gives -0.1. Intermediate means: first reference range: 9.63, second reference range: 12.3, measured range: 11.1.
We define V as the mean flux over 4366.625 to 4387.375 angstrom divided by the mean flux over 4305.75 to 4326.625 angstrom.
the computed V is 1.11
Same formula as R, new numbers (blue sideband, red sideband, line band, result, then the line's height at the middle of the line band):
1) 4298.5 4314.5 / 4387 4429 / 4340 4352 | -2.33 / 9.37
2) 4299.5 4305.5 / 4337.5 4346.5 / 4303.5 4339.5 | -4.32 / 9.13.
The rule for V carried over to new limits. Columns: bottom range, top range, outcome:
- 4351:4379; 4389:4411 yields 0.93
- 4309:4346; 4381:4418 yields 1.04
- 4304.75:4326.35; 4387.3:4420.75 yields 1.19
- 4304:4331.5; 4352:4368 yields 1.30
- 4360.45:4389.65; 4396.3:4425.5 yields 1.05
